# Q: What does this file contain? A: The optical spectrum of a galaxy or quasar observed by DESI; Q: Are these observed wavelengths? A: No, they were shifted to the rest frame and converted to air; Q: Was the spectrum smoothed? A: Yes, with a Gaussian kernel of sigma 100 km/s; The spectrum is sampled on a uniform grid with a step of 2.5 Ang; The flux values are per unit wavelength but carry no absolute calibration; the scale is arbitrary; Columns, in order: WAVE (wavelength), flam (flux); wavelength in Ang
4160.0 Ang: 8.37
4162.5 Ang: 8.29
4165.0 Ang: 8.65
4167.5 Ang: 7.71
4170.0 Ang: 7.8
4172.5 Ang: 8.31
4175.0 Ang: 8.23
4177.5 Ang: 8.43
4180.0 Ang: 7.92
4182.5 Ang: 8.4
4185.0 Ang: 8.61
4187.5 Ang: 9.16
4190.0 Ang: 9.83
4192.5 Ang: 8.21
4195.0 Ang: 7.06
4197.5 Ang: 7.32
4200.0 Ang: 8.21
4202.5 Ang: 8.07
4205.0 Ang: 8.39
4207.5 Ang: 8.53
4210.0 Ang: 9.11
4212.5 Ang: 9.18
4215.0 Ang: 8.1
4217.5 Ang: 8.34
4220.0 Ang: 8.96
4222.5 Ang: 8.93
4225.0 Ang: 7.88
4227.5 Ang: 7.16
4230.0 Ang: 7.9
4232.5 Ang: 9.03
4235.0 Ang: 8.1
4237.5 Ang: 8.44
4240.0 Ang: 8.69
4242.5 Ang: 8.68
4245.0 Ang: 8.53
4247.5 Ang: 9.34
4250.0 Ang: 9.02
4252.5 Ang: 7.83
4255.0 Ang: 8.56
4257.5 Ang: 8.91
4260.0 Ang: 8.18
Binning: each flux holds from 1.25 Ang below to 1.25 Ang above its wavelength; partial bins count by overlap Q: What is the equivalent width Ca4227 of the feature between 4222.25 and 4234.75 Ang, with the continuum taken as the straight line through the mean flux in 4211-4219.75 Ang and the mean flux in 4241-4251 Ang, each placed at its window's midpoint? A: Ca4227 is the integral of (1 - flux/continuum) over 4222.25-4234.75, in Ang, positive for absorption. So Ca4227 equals 0.9 Ang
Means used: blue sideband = 8.6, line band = 8.11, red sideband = 8.88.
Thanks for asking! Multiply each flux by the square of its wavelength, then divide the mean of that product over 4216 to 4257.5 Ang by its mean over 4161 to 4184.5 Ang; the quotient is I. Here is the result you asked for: 1.06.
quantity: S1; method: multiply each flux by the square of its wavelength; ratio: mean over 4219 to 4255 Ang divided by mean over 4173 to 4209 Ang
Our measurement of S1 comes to 1.0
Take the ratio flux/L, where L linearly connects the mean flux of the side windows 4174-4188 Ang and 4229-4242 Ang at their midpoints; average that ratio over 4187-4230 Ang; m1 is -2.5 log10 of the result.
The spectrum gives 0.01 mag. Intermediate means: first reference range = 8.42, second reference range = 8.46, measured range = 8.35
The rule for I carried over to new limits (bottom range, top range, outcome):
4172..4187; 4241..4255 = 1.07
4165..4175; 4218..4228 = 1.06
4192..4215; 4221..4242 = 1.02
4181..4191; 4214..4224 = 0.97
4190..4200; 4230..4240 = 1.09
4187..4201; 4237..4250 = 1.09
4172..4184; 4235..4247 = 1.07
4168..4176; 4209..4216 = 1.11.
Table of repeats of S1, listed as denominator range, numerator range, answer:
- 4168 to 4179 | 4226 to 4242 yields 1.04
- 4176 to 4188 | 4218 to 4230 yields 0.99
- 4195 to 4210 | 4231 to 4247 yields 1.08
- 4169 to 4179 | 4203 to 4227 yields 1.06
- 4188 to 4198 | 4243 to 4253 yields 1.09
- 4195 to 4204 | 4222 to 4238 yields 1.07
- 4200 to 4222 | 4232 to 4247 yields 1.02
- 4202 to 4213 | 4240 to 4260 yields 1.02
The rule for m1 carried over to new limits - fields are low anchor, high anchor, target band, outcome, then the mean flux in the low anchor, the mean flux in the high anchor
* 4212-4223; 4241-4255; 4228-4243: 0.03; 8.65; 8.67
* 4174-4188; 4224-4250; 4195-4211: 0.03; 8.42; 8.41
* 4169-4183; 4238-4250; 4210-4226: -0.01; 8.18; 8.81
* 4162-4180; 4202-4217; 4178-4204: 0.01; 8.18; 8.58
